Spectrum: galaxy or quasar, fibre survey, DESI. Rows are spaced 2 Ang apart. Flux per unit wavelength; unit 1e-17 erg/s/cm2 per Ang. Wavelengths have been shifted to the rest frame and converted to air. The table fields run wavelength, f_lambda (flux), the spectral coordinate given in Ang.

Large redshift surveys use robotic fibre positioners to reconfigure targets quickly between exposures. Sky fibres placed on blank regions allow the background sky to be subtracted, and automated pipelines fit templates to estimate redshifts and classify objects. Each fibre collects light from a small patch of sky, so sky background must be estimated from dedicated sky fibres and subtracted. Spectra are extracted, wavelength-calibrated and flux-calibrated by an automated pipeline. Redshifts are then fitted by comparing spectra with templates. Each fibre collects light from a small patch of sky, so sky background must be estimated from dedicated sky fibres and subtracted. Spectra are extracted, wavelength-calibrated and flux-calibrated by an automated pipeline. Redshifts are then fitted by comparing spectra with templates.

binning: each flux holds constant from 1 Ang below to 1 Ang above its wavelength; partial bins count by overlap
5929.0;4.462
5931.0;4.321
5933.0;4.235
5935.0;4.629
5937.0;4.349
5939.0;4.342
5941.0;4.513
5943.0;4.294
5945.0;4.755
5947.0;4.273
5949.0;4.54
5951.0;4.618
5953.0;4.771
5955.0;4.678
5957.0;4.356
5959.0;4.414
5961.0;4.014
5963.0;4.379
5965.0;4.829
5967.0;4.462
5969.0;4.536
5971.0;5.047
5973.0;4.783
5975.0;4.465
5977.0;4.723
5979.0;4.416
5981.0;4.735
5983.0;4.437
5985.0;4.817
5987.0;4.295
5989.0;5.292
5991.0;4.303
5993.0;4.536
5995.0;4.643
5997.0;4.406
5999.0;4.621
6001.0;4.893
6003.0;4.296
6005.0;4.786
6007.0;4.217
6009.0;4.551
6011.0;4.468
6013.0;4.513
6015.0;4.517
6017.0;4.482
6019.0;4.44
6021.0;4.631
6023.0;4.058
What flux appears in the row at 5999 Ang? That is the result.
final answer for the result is 4.621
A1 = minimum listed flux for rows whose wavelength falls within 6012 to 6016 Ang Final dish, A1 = 4.513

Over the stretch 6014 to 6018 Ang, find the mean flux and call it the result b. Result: 4.5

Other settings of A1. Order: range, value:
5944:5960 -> 4.273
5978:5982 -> 4.416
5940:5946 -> 4.294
